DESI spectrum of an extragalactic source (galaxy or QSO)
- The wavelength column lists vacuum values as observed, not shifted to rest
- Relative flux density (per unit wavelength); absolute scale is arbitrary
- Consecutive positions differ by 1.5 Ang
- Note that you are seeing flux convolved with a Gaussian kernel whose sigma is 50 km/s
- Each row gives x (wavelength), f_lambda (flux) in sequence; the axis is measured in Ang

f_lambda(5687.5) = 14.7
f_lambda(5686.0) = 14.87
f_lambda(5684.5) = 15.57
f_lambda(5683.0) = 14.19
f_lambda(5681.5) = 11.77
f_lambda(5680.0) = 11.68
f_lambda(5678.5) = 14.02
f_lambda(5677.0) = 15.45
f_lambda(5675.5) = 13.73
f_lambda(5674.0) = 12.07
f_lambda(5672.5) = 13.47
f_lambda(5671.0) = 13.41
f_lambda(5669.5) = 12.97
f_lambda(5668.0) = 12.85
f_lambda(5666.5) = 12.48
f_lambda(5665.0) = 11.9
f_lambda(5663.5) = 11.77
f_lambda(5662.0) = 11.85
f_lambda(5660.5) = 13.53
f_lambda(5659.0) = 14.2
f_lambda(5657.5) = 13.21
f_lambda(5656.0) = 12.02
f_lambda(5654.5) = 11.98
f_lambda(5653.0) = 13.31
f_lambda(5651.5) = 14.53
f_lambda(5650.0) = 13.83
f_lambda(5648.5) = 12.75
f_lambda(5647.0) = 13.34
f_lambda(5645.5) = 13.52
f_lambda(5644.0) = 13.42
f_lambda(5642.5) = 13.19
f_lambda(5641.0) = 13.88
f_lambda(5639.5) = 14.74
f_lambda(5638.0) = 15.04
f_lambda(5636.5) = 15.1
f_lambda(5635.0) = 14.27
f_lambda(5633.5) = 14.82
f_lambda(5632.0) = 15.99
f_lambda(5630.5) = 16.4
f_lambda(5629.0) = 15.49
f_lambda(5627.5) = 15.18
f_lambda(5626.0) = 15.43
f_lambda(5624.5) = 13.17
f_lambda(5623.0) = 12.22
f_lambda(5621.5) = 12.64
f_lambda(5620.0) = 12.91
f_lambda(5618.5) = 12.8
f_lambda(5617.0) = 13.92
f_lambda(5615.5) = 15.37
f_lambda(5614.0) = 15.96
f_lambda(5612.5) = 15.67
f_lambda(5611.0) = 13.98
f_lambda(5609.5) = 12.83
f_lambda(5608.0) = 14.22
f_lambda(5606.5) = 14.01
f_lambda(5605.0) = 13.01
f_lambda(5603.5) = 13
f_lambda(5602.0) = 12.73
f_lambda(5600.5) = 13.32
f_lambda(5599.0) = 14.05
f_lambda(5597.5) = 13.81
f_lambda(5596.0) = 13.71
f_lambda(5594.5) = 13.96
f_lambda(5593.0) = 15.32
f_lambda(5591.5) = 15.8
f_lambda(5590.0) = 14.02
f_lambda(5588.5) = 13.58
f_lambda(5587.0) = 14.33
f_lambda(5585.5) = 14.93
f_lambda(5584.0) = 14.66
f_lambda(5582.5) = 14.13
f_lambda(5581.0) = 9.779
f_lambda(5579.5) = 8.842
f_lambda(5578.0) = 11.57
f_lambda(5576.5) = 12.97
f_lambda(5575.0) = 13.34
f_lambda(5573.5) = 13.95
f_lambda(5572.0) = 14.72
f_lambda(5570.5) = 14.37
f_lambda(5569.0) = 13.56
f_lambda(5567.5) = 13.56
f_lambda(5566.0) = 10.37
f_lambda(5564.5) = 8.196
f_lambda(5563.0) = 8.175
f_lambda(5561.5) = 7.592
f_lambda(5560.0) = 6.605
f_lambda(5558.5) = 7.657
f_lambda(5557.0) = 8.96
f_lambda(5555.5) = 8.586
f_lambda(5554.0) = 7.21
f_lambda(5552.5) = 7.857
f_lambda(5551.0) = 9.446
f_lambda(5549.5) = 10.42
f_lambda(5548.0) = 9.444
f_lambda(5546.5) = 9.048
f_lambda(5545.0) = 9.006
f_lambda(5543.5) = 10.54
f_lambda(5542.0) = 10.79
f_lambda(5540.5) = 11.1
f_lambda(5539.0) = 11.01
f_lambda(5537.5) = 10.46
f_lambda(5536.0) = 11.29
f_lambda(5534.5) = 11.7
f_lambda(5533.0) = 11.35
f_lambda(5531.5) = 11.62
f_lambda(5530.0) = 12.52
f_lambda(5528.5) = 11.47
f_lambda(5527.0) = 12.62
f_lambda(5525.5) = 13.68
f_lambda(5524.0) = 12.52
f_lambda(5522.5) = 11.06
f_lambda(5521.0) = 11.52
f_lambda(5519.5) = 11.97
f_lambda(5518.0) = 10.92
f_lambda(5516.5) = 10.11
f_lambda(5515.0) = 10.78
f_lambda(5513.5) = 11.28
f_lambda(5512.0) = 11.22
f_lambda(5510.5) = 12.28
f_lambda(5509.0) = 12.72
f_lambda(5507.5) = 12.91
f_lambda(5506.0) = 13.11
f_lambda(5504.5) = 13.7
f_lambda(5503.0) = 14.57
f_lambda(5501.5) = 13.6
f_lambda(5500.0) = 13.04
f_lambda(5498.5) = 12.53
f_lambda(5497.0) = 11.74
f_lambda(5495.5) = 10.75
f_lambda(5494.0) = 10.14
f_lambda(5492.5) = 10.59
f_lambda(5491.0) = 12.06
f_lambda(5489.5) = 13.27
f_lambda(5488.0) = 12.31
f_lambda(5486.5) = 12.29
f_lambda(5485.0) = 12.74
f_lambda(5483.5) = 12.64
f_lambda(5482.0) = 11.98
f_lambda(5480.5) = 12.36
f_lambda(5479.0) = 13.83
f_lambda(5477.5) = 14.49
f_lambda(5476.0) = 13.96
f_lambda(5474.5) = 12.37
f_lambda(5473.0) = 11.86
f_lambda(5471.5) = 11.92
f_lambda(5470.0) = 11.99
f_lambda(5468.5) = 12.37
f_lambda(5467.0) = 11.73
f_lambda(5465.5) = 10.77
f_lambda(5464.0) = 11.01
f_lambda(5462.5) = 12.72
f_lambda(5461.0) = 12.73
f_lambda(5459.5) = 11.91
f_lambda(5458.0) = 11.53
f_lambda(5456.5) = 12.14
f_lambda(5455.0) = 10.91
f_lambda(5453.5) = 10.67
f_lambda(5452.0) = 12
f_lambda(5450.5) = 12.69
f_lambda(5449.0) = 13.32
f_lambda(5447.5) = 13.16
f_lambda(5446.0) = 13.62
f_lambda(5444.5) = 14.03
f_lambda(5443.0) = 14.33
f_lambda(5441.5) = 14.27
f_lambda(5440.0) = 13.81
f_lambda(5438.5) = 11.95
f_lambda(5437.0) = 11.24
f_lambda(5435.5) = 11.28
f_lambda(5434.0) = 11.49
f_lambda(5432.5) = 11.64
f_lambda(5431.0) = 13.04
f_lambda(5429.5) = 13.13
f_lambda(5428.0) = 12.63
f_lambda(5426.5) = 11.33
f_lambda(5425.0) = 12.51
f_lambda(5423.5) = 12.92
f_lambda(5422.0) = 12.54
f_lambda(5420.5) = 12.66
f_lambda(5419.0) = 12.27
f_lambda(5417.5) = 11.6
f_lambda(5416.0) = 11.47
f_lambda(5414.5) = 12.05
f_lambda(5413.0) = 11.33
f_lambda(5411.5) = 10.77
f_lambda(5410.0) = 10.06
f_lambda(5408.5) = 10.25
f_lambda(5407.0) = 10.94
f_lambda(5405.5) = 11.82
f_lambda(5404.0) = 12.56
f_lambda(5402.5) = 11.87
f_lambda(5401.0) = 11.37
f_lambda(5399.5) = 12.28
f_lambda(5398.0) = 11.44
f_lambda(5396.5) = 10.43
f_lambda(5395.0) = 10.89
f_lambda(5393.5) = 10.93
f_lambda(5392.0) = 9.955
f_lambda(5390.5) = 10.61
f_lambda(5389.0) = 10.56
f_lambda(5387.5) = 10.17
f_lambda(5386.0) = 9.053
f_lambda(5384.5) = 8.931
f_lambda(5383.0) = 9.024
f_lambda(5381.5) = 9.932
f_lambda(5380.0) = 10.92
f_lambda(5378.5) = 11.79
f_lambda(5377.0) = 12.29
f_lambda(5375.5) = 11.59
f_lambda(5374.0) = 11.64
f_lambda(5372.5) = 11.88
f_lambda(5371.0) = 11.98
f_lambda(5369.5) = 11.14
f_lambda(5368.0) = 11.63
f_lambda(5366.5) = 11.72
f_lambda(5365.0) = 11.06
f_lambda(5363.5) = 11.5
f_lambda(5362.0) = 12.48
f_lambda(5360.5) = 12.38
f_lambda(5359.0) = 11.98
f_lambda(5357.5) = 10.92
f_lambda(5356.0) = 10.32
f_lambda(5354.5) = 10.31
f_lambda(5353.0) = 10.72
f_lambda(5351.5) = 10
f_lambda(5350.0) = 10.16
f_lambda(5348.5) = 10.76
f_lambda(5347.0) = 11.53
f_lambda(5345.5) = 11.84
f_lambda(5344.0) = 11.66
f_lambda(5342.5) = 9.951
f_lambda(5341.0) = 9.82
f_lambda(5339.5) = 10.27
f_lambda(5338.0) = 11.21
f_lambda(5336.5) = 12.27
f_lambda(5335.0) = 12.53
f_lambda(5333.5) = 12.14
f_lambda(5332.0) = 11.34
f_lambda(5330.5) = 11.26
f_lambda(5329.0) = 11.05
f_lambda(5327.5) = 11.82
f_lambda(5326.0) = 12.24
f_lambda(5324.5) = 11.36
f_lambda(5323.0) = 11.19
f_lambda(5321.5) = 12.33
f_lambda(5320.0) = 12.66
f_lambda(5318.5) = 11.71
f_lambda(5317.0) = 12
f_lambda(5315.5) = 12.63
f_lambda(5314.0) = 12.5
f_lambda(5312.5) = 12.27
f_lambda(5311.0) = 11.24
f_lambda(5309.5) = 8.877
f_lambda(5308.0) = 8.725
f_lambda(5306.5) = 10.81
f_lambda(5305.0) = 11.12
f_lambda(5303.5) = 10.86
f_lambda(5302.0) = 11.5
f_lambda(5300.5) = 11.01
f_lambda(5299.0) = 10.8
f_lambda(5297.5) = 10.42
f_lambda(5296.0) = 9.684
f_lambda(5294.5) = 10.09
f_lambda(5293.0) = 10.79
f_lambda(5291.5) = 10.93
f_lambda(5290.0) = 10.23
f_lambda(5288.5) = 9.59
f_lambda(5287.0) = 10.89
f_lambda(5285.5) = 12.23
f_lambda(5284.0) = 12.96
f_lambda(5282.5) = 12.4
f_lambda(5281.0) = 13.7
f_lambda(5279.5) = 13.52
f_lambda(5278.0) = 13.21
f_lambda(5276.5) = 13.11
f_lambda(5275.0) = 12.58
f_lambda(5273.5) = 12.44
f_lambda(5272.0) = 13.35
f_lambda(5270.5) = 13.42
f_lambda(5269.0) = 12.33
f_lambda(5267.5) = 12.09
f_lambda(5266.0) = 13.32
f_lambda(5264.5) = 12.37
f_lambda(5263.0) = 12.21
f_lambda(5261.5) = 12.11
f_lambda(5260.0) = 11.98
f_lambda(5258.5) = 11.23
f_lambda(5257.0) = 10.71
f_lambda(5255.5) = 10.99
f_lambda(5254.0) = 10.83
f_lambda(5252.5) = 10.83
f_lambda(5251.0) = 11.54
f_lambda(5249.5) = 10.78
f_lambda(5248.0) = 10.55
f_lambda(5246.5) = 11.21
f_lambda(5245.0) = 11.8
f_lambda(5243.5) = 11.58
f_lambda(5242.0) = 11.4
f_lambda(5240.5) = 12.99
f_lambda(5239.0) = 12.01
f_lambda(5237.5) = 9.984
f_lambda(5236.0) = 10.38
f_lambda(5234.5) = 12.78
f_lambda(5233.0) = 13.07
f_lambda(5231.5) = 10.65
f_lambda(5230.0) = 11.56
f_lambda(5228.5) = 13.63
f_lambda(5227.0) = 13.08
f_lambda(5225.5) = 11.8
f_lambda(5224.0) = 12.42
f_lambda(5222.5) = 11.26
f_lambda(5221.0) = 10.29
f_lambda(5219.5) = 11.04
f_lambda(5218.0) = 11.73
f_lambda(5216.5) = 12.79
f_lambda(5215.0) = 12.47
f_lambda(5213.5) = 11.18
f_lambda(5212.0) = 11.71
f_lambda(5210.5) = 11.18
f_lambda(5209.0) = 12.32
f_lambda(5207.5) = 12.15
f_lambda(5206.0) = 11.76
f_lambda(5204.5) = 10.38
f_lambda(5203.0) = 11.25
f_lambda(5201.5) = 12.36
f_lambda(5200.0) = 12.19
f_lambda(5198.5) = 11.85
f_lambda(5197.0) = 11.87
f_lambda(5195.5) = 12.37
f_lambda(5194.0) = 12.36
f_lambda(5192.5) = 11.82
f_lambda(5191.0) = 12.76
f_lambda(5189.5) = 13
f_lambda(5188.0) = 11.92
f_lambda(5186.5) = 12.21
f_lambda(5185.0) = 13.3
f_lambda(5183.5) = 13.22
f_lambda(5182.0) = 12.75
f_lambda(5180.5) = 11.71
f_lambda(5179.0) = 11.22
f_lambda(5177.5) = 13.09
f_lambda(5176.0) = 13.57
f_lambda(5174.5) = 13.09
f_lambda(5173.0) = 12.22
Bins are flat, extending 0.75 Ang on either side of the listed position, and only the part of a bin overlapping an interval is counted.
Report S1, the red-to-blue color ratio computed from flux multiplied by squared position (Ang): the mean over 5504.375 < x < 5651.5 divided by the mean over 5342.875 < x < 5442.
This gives 1.2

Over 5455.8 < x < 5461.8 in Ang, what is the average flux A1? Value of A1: 12.1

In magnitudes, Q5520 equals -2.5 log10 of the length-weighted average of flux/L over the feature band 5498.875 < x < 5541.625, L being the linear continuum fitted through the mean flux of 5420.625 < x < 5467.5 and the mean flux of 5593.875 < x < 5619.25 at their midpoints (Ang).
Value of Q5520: 0.09 mag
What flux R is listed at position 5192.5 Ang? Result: 11.82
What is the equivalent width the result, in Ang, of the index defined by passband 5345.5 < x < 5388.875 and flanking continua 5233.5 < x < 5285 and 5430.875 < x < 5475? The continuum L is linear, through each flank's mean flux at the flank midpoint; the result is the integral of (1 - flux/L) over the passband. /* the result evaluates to 4.1 Ang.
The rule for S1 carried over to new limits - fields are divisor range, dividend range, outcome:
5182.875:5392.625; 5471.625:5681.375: 1.21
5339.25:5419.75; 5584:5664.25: 1.38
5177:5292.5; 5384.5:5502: 1.08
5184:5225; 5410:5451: 1.14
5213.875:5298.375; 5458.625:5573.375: 1.07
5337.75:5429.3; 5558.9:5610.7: 1.22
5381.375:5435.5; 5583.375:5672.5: 1.32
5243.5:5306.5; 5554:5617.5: 1.22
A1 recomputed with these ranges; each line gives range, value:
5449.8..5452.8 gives 12.3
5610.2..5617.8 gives 15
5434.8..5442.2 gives 12.5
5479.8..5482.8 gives 12.2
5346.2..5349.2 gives 11.2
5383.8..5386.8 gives 9.01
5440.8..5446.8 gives 14.1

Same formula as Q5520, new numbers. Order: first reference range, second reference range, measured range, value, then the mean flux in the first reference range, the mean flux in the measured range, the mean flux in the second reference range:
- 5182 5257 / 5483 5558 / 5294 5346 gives 0.04 mag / 11.8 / 11.2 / 11.4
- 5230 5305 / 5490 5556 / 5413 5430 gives -0.07 mag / 11.7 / 12.2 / 11.3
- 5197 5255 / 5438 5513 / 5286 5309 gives 0.14 mag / 11.7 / 10.5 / 12.5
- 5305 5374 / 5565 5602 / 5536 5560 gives 0.36 mag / 11.3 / 9.41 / 13.4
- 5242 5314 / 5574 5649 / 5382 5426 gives 0.12 mag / 11.5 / 11.1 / 13.9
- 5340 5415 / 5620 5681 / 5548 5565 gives 0.46 mag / 11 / 8.3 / 13.6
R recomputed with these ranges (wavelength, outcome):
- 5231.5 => 10.65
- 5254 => 10.83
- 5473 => 11.86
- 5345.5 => 11.84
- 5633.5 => 14.82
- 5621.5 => 12.64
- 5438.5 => 11.95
